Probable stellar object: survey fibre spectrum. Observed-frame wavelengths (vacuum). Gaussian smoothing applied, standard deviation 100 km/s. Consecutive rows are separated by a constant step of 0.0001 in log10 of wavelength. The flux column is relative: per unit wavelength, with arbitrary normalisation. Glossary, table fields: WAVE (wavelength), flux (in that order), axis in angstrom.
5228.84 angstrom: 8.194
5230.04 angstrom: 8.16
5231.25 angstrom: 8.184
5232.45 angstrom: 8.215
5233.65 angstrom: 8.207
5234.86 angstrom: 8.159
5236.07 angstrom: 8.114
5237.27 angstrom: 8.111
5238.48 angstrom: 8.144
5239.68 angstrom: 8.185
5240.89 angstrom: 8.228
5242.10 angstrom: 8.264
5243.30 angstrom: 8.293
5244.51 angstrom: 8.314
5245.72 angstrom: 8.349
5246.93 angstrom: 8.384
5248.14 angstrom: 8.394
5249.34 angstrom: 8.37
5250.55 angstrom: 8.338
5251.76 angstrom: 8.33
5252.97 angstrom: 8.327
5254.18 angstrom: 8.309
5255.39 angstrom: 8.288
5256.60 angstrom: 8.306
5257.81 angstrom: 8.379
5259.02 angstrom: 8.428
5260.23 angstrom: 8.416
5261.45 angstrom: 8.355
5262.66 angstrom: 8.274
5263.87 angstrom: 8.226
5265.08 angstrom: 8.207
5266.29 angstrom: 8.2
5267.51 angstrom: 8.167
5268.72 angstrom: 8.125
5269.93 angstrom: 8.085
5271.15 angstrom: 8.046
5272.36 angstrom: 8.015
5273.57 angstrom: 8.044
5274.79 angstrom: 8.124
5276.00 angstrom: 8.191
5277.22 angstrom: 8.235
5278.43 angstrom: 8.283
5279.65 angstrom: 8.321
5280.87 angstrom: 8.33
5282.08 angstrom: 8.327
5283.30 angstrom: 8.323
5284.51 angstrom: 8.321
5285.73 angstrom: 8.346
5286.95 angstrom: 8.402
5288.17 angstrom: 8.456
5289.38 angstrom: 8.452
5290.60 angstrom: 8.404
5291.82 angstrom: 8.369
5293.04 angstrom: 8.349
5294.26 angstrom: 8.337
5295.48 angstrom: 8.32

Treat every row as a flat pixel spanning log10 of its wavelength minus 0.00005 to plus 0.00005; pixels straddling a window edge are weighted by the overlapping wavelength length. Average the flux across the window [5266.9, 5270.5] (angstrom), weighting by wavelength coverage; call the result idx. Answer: 8.13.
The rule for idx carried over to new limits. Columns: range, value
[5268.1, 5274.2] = 8.07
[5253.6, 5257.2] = 8.3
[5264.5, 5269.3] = 8.17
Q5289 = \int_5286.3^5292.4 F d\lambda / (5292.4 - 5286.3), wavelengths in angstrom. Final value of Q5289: 8.41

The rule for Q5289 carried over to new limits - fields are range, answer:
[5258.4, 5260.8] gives 8.43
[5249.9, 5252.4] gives 8.33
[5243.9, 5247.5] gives 8.33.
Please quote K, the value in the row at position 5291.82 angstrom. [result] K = 8.369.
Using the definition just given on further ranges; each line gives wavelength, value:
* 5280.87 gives 8.33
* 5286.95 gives 8.402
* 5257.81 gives 8.379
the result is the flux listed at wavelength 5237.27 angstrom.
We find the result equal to 8.111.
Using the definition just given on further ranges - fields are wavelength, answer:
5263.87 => 8.226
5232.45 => 8.215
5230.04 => 8.16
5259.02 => 8.428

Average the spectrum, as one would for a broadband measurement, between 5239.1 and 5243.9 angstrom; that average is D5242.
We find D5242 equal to 8.24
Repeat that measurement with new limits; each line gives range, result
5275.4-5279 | 8.24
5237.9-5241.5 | 8.19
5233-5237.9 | 8.14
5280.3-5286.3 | 8.34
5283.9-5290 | 8.4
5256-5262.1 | 8.37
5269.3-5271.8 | 8.07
